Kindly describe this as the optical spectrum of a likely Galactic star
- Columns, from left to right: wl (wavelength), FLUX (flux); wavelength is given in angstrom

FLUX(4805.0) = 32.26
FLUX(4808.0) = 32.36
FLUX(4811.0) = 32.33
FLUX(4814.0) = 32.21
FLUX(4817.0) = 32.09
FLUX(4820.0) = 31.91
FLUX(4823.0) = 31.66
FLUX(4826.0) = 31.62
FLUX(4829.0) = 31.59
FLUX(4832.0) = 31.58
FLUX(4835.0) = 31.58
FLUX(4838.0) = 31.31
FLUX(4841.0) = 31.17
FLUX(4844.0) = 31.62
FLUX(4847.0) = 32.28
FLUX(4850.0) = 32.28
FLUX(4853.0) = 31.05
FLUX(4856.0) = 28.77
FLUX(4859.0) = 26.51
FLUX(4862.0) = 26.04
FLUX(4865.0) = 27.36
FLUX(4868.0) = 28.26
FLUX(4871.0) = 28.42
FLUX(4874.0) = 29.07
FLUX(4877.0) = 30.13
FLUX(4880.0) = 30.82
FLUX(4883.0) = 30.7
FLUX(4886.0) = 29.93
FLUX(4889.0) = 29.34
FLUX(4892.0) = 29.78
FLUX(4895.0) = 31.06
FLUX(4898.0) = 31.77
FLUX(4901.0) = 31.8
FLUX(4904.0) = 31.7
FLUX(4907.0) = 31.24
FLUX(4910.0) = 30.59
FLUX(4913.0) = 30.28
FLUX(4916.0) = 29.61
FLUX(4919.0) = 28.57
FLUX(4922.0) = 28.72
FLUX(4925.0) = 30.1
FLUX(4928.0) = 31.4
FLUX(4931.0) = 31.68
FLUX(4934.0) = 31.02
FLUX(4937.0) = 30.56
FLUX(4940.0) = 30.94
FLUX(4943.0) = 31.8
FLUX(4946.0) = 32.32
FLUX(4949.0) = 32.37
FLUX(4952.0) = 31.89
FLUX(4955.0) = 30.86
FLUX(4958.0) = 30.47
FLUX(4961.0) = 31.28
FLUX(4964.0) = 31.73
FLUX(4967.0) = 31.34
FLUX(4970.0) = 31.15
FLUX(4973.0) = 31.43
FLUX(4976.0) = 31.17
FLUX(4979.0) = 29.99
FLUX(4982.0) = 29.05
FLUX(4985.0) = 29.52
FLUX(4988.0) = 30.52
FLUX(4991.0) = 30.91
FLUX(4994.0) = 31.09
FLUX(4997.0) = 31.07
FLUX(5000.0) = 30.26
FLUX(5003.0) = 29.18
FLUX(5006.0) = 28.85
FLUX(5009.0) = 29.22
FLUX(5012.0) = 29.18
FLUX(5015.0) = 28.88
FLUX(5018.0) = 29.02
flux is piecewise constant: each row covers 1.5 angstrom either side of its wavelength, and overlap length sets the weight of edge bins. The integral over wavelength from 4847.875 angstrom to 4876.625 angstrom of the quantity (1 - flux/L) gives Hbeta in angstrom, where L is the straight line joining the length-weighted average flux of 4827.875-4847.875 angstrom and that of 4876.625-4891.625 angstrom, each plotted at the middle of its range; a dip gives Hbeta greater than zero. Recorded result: 1.9 angstrom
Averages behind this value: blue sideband 31.6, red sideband 30.2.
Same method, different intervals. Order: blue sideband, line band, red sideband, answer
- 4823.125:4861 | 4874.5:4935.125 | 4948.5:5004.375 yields 0.7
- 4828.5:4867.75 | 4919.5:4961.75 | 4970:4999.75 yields -0.9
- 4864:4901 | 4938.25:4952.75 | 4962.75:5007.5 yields -0.8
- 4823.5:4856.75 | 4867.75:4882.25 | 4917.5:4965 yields 0.8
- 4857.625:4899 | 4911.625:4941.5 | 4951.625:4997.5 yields -0.3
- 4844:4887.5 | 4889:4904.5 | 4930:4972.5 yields -0.4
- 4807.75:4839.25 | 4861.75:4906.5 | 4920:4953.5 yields 2.2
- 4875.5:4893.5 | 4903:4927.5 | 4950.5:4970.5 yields 0.4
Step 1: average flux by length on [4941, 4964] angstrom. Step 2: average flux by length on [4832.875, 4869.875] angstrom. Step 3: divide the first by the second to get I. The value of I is 1.06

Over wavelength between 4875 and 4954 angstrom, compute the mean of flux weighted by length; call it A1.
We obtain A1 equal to 30.8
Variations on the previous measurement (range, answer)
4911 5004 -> 30.7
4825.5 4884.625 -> 30.1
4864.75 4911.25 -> 30.2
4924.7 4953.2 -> 31.5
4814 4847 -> 31.7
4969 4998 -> 30.6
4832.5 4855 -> 31.5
